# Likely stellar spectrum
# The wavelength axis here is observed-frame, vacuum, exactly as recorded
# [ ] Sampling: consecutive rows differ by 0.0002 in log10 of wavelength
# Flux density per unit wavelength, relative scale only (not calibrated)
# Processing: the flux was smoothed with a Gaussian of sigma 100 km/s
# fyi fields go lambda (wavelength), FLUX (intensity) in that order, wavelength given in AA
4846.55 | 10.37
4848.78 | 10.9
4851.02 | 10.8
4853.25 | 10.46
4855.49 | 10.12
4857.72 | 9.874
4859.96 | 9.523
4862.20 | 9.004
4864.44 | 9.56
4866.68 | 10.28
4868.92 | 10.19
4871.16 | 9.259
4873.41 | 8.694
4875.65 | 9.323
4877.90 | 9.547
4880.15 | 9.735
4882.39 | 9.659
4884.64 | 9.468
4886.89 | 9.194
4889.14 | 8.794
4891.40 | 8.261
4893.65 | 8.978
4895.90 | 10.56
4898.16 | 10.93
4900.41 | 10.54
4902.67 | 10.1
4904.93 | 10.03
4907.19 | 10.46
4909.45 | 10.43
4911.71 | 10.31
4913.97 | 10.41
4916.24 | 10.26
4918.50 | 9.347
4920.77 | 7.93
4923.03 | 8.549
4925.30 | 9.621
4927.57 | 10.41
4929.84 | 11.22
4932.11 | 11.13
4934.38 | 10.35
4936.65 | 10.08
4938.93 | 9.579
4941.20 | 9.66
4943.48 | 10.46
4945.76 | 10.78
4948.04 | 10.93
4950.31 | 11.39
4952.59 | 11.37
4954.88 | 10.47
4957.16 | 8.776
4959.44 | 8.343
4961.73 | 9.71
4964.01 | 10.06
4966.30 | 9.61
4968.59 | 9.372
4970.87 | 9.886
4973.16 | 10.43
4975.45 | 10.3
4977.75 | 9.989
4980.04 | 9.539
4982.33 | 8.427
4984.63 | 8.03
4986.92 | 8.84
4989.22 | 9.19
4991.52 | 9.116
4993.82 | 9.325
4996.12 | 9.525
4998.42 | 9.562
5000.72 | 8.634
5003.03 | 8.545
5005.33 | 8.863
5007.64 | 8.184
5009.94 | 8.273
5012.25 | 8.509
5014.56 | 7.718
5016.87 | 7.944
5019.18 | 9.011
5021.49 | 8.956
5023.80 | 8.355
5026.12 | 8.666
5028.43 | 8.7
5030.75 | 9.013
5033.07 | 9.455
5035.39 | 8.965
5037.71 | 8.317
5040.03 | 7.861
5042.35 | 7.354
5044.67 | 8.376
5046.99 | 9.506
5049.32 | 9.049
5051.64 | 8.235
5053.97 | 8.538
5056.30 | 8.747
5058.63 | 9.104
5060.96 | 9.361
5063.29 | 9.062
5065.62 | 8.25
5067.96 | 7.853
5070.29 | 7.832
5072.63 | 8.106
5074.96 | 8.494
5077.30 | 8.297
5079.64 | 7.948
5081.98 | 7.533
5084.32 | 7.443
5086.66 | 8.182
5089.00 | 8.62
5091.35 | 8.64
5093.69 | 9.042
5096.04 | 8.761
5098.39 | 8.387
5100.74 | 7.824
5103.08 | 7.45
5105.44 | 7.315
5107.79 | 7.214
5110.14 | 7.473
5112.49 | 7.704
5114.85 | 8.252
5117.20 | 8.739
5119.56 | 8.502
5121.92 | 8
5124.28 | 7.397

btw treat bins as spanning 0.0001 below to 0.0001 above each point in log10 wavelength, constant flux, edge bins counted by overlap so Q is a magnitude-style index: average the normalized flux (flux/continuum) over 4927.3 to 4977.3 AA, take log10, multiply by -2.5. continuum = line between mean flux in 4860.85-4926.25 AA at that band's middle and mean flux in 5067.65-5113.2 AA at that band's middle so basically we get -0.12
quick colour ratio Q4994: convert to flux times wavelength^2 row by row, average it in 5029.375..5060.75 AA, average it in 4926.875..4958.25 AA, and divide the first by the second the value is 0.86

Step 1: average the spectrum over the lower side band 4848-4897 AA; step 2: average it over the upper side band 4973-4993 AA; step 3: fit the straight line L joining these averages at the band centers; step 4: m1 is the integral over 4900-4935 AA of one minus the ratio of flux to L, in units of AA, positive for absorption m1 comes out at -2.1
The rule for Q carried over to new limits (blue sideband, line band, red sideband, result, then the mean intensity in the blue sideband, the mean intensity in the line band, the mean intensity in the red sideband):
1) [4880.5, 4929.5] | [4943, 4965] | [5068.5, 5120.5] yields -0.10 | 9.75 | 10.2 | 8.08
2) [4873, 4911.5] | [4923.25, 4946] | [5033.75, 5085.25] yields -0.09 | 9.72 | 10.2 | 8.39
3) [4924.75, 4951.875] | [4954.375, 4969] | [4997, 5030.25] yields 0.05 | 10.5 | 9.44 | 8.58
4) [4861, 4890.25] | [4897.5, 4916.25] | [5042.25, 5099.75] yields -0.12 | 9.44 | 10.4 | 8.45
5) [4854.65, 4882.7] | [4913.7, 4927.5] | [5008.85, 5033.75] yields -0.01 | 9.59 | 9.37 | 8.58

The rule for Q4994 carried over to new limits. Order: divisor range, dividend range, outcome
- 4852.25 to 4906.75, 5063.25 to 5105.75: 0.91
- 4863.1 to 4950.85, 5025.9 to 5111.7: 0.90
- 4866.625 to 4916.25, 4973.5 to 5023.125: 0.95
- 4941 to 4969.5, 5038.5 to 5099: 0.87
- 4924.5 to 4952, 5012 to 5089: 0.84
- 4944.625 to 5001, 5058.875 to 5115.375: 0.88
